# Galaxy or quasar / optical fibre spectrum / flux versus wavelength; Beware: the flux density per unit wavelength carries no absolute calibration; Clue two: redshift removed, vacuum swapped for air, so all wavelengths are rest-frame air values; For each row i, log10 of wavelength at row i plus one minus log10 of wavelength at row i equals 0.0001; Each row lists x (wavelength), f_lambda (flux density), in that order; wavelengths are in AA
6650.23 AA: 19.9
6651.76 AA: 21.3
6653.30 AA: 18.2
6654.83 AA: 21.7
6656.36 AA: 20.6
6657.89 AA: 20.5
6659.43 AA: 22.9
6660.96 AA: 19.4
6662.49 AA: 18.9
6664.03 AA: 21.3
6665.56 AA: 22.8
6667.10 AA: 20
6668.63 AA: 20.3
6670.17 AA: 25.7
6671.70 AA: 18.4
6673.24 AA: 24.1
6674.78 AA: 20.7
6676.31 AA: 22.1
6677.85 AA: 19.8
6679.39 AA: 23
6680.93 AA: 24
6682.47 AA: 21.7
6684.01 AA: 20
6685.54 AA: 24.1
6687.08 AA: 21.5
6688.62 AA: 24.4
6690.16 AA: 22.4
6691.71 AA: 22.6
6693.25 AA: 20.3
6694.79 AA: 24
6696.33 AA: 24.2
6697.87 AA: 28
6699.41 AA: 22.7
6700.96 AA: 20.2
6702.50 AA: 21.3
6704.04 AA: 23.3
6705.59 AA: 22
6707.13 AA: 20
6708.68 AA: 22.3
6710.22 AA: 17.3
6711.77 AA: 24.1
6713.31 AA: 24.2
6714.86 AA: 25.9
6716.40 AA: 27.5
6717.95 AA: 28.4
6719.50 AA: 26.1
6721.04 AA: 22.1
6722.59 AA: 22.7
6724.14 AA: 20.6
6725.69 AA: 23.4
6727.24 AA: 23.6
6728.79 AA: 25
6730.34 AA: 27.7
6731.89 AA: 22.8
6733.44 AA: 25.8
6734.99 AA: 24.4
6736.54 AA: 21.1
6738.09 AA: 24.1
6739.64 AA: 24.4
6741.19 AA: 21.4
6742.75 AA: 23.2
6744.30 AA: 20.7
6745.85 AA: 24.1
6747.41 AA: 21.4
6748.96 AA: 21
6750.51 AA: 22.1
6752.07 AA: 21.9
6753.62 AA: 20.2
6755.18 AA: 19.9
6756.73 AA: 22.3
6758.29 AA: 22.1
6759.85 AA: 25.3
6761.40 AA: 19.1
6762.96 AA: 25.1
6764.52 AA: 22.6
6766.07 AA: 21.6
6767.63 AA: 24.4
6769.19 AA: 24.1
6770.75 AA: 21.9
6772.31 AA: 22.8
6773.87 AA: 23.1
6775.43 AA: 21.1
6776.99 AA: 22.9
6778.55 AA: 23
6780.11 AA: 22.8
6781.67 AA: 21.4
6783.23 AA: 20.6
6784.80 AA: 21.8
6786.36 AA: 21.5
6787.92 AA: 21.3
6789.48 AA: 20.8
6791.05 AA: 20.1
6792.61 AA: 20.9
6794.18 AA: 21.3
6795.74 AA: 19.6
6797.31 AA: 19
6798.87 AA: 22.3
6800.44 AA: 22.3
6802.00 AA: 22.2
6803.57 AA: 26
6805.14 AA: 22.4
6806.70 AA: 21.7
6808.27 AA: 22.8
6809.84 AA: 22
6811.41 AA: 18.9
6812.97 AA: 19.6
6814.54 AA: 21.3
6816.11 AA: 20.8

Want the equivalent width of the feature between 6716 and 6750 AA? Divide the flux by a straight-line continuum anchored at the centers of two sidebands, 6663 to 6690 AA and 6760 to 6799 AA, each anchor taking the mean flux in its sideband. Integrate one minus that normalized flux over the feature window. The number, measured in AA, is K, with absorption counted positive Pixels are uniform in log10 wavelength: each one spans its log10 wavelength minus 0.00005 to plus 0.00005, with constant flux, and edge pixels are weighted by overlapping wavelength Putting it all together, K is -2.70 AA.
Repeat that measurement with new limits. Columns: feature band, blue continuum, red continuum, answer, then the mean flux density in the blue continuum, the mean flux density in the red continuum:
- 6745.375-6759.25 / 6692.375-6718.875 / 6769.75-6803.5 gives 0.4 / 23.3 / 21.7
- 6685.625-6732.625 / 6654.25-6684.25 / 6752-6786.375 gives -3.5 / 21.4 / 22.3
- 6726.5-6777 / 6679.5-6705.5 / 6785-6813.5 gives -1.8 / 22.8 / 21.4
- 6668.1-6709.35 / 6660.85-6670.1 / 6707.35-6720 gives 0.3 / 20.9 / 24.2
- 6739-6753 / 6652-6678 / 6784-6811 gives -0.5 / 21.1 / 21.6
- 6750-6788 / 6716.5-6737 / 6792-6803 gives 0.3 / 24.3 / 21.2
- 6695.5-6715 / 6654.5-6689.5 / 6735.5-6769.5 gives -0.6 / 21.7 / 22.4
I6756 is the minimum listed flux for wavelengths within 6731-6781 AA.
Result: 19.1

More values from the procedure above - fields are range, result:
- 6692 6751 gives 17.3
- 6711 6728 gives 20.6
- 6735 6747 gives 20.7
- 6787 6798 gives 19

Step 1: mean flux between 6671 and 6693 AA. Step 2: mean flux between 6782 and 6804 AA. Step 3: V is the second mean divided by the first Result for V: 0.97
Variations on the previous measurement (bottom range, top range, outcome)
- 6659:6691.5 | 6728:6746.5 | 1.09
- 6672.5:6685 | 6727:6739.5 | 1.11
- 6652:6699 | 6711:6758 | 1.07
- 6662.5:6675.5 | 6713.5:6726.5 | 1.14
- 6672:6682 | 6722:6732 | 1.08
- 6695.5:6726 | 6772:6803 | 0.92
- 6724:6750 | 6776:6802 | 0.92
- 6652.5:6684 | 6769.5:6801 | 1.01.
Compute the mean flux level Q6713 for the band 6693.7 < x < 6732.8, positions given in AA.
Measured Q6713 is 23.6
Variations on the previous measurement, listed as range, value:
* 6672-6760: 22.9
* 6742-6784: 22.3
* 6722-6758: 22.8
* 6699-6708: 21.5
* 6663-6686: 21.8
